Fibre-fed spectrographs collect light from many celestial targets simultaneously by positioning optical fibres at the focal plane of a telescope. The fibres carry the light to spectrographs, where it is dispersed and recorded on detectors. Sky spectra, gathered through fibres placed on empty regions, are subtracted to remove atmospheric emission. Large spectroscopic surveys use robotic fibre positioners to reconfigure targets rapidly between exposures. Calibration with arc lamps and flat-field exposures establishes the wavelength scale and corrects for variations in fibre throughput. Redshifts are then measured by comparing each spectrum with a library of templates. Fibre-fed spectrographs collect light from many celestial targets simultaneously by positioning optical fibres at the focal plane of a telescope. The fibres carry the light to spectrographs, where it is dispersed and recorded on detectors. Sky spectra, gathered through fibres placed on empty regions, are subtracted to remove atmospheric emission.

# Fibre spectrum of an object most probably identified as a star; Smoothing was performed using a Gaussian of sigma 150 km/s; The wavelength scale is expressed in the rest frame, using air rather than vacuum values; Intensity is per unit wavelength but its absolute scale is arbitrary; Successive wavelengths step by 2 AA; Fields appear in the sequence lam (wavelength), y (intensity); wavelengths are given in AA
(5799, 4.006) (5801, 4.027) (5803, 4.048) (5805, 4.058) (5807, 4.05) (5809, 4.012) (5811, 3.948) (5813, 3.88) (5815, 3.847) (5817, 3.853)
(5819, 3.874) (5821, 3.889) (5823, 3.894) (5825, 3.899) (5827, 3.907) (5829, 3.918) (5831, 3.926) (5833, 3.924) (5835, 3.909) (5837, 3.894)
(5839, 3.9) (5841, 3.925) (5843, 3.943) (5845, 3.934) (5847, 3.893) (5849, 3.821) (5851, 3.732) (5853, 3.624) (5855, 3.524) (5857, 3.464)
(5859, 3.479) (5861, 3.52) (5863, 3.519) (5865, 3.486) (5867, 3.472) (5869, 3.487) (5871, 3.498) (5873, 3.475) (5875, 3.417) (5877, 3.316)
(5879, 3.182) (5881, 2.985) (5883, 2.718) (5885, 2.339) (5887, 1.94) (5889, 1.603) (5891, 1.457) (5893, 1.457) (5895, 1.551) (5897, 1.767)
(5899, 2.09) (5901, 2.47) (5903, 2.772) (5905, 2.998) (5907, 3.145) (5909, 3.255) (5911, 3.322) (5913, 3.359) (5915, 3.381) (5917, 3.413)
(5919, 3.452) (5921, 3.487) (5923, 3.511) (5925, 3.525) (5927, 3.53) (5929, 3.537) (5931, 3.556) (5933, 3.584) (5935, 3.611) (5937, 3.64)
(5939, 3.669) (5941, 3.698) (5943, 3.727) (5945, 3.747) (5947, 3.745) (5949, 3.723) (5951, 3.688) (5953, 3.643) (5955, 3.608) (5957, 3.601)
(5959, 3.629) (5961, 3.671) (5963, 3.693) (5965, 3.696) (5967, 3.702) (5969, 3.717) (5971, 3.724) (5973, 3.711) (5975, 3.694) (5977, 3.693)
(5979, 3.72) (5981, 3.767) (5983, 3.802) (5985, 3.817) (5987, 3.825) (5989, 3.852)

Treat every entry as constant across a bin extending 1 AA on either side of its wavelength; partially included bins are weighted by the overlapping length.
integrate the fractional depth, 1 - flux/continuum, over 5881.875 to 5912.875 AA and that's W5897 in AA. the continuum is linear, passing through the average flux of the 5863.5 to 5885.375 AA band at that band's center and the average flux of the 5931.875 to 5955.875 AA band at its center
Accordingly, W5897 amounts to 9.5 AA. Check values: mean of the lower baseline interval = 3.25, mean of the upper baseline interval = 3.67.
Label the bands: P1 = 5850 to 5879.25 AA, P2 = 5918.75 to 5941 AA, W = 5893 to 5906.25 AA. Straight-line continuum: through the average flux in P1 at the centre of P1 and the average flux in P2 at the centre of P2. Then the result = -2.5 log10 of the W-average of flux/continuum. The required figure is 0.50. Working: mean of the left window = 3.49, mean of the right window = 3.56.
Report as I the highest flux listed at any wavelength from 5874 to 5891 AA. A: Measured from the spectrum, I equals 3.417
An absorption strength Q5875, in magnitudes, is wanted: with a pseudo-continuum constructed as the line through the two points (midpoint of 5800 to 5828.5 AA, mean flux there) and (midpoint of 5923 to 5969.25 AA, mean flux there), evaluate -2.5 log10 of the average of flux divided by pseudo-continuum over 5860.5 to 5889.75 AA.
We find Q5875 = 0.23 mag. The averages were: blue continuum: 3.94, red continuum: 3.65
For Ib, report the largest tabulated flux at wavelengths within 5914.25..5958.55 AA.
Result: 3.747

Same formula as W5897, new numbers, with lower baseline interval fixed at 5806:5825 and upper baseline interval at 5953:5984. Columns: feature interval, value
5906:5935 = 2.50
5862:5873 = 1.00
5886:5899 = 7.31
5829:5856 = 0.22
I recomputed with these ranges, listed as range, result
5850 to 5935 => 3.732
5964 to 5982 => 3.767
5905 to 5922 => 3.487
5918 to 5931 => 3.556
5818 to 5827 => 3.907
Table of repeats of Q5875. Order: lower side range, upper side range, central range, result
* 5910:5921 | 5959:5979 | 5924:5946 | -0.04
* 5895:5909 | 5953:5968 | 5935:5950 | -0.12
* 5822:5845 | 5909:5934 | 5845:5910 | 0.24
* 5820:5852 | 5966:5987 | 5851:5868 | 0.10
